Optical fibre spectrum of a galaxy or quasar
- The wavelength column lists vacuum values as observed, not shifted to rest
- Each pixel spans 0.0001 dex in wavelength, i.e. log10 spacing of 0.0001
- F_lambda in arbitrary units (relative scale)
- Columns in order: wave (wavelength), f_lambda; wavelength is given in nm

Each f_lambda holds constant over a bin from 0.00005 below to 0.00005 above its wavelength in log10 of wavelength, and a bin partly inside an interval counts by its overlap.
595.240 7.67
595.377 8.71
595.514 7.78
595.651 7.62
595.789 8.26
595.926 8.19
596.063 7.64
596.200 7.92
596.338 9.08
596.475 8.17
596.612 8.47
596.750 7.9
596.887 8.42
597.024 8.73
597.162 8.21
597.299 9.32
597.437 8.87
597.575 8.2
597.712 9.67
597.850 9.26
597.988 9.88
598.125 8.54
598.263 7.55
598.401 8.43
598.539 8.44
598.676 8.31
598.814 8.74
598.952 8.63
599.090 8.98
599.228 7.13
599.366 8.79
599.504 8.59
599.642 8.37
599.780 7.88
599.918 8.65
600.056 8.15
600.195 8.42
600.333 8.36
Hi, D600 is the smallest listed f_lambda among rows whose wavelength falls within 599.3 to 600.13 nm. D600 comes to 7.88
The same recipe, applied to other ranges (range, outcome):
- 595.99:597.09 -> 7.64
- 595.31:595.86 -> 7.62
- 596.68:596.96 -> 7.9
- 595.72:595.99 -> 8.19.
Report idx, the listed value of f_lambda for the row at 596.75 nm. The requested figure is 7.9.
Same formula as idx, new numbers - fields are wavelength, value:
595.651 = 7.62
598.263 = 7.55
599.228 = 7.13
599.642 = 8.37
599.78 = 7.88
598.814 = 8.74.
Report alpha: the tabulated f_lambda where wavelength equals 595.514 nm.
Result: 7.78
